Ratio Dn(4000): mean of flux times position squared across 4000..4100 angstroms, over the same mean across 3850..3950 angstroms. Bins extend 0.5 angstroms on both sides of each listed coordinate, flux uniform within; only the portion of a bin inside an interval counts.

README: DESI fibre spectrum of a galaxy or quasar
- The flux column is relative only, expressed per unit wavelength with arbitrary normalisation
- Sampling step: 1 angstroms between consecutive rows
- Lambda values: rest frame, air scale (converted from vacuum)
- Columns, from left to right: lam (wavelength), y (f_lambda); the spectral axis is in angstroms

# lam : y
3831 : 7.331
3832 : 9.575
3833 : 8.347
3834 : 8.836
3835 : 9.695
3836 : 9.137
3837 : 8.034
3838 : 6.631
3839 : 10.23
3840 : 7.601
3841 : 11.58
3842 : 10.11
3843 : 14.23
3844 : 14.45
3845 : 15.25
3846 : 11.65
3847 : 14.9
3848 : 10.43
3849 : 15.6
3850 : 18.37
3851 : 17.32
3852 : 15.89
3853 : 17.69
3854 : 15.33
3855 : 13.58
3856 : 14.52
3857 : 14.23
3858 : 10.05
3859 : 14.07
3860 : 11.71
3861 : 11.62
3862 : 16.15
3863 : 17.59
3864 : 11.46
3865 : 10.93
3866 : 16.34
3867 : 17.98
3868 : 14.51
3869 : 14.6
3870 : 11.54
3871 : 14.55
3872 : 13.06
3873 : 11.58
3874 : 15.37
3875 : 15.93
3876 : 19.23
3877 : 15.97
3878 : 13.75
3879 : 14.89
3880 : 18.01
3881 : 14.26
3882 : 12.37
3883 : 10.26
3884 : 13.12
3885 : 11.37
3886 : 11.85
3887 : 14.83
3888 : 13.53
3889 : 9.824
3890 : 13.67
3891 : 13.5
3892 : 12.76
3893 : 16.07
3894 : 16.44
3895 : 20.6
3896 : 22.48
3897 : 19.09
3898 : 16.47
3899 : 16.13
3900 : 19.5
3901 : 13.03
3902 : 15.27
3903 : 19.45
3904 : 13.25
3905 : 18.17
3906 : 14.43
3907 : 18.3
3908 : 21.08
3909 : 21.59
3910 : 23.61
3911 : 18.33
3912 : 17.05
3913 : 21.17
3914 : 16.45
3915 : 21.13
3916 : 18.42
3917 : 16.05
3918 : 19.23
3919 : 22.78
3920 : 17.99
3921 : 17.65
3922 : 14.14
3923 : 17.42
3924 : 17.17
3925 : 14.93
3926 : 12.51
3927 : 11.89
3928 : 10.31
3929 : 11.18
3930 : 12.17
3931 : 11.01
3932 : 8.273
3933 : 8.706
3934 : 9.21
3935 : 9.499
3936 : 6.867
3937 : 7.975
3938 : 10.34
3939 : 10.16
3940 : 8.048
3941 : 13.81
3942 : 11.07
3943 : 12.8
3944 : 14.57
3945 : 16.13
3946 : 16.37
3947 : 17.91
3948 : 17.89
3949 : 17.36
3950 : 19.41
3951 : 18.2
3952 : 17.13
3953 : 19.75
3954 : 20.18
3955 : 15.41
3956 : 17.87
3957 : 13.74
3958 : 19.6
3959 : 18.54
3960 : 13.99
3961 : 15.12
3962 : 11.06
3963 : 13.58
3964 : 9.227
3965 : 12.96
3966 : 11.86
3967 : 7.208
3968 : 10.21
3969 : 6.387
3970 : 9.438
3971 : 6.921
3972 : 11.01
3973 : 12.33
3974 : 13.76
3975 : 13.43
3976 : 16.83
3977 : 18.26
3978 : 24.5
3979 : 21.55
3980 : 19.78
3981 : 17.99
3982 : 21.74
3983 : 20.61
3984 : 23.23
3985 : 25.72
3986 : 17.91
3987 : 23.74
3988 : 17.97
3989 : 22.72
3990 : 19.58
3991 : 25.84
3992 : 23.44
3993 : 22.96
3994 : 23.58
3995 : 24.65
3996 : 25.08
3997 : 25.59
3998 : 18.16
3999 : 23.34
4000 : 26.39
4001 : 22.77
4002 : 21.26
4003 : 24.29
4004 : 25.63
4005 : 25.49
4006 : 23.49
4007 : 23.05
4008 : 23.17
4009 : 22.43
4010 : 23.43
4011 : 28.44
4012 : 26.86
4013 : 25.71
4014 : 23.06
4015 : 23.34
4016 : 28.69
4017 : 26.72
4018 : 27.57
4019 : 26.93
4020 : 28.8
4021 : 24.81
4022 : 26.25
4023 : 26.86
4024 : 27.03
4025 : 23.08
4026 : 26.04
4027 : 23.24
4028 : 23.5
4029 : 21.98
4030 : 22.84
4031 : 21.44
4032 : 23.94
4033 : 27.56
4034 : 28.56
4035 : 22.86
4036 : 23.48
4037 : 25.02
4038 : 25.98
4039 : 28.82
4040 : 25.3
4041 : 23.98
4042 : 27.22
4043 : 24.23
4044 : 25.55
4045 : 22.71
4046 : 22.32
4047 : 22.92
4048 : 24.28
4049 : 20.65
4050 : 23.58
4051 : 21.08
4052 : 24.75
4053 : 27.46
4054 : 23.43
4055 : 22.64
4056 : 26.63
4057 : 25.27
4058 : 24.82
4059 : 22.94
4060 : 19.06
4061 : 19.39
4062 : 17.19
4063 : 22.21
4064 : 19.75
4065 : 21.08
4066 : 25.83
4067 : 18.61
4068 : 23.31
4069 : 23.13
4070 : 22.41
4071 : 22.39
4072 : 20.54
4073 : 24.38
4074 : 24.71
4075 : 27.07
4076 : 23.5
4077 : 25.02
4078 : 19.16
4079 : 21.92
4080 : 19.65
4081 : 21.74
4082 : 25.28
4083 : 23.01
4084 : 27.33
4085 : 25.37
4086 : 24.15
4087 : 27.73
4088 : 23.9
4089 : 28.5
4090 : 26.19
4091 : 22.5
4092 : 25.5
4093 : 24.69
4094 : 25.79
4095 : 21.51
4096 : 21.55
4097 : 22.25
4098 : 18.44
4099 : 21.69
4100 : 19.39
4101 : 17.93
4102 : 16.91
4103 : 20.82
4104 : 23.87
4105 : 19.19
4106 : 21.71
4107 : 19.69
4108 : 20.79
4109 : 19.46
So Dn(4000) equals 1.73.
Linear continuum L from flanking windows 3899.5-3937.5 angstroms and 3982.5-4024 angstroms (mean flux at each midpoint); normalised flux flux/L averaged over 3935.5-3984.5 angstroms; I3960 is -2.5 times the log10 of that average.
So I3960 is 0.32 mag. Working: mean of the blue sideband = 15.5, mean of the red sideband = 24.2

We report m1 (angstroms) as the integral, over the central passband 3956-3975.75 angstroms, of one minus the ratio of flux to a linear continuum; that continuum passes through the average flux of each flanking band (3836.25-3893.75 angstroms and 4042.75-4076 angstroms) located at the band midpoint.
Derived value 6.5 angstroms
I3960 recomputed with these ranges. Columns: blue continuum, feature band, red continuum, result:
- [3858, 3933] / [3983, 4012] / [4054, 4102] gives -0.192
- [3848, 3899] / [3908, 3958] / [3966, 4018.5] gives 0.160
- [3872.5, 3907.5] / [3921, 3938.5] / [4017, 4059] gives 0.465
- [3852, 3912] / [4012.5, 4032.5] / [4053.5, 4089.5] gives -0.188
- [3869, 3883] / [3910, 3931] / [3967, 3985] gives -0.095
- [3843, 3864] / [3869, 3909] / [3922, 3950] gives -0.129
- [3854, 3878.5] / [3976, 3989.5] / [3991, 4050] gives 0.051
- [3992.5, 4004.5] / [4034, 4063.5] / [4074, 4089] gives 0.008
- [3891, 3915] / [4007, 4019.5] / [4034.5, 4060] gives -0.123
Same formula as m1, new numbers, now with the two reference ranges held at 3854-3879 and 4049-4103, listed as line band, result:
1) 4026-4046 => -3.2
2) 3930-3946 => 6.0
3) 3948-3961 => 0.2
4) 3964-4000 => 1.5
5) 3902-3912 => -1.6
